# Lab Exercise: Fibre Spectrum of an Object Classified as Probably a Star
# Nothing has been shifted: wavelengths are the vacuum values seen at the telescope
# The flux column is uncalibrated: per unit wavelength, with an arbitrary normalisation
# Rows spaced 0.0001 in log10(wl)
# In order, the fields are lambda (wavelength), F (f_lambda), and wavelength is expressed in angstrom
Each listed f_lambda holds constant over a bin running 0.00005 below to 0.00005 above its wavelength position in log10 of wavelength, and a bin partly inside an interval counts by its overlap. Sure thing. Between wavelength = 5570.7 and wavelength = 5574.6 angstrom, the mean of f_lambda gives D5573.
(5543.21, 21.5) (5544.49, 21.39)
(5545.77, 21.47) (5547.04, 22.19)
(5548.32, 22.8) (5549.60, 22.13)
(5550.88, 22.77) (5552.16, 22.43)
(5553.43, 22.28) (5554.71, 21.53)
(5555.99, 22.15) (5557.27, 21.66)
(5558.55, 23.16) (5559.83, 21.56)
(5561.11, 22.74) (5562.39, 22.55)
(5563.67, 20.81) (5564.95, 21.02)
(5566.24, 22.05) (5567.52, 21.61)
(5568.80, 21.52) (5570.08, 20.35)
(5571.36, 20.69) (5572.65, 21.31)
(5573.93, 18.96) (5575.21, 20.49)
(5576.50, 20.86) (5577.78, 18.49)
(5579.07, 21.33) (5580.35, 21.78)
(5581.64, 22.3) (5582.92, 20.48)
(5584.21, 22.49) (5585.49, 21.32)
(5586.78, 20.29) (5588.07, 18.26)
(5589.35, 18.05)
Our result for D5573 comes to 20.3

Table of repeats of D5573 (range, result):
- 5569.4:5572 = 20.6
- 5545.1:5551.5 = 22.3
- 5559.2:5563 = 22.3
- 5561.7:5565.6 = 21.4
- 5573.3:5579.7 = 20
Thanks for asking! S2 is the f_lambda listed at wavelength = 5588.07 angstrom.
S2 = 18.26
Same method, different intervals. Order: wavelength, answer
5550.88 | 22.77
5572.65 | 21.31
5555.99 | 22.15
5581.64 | 22.3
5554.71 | 21.53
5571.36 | 20.69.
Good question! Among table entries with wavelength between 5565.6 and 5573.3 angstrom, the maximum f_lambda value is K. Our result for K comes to 22.05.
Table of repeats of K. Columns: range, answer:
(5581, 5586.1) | 22.49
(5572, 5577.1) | 21.31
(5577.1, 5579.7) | 21.33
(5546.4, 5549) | 22.8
